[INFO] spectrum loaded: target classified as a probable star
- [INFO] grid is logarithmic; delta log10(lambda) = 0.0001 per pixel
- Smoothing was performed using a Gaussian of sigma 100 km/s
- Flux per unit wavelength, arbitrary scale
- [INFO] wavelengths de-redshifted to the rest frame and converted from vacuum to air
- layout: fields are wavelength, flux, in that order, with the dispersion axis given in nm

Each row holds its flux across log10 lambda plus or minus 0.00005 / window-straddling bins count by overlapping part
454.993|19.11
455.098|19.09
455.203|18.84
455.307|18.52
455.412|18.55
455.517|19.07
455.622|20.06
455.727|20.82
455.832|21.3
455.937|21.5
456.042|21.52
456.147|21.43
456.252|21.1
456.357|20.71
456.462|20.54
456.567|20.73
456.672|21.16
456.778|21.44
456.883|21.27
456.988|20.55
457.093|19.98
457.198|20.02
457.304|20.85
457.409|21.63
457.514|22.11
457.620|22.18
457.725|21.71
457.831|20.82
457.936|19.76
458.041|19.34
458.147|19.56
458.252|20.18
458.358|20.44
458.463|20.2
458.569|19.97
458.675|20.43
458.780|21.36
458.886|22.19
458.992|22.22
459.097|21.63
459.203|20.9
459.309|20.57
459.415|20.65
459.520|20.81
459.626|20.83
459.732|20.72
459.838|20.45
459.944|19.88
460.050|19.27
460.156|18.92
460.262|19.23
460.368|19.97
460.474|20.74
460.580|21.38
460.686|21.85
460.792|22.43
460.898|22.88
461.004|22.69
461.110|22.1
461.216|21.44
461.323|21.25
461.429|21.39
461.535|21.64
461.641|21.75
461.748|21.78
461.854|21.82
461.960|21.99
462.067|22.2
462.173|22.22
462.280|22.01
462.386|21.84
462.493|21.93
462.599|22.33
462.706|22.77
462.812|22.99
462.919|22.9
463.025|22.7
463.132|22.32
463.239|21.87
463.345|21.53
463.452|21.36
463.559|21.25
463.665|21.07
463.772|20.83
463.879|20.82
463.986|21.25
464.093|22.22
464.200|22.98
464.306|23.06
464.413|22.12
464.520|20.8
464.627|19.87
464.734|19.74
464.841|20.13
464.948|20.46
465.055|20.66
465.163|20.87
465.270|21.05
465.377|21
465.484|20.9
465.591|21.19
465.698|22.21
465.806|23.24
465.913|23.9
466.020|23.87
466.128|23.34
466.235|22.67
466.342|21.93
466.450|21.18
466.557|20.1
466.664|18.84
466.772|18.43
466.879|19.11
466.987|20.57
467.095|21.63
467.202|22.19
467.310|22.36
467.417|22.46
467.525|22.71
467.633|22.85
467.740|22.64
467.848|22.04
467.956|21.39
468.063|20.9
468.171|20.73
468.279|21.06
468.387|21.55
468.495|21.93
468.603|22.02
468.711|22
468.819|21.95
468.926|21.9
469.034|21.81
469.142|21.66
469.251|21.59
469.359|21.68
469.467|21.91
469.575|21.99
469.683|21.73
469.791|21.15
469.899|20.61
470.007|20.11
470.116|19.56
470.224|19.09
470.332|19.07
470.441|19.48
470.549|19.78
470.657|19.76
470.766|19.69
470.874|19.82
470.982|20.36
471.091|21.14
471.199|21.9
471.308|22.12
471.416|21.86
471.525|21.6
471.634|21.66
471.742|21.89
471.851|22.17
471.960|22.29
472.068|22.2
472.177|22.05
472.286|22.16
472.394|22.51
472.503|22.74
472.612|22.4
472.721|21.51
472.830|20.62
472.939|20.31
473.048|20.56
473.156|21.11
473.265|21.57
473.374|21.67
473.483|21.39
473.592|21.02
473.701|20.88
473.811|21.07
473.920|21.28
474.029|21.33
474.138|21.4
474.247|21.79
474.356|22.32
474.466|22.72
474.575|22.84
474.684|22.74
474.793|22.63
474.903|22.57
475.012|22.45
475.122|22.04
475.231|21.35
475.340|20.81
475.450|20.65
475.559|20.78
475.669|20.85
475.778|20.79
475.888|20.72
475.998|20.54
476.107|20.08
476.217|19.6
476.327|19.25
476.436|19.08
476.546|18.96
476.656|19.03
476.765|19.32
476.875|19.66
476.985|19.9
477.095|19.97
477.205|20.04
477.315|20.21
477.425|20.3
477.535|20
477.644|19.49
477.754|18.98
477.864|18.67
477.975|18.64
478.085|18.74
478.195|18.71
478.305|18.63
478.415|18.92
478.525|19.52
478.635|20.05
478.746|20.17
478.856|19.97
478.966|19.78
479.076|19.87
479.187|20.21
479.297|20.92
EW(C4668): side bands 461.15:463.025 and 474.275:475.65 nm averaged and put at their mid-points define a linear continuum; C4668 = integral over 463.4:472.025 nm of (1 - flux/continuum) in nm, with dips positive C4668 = 0.27 nm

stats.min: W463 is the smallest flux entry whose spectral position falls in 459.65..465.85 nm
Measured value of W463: 18.92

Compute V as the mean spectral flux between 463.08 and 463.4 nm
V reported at 21.9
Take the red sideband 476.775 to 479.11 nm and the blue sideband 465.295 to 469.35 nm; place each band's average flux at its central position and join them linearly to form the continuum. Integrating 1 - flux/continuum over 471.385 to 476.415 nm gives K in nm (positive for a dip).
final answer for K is -0.28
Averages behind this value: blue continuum 21.7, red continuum 19.5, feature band 21.5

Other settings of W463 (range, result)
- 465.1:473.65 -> 18.43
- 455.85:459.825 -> 19.34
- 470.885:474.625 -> 20.31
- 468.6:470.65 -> 19.07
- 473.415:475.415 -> 20.81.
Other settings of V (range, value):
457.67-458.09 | 20.5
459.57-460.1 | 20.2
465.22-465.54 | 21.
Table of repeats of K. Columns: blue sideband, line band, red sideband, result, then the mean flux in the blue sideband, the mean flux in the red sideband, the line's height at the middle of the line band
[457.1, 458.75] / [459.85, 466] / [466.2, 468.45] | -0.16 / 20.6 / 21.3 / 21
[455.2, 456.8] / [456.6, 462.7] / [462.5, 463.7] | 0.06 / 20.5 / 22.1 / 21.3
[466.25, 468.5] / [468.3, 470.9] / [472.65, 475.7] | 0.05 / 21.3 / 21.5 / 21.4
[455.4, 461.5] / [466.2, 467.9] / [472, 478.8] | -0.05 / 20.9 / 20.7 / 20.8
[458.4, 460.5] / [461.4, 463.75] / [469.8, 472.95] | -0.15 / 20.5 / 21.1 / 20.7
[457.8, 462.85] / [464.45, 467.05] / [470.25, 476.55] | 0.01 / 21.2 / 21.2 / 21.2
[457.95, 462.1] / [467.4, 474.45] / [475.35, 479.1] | -0.42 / 21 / 19.7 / 20.2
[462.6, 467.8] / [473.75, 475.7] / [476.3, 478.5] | -0.19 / 21.6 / 19.3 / 19.8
